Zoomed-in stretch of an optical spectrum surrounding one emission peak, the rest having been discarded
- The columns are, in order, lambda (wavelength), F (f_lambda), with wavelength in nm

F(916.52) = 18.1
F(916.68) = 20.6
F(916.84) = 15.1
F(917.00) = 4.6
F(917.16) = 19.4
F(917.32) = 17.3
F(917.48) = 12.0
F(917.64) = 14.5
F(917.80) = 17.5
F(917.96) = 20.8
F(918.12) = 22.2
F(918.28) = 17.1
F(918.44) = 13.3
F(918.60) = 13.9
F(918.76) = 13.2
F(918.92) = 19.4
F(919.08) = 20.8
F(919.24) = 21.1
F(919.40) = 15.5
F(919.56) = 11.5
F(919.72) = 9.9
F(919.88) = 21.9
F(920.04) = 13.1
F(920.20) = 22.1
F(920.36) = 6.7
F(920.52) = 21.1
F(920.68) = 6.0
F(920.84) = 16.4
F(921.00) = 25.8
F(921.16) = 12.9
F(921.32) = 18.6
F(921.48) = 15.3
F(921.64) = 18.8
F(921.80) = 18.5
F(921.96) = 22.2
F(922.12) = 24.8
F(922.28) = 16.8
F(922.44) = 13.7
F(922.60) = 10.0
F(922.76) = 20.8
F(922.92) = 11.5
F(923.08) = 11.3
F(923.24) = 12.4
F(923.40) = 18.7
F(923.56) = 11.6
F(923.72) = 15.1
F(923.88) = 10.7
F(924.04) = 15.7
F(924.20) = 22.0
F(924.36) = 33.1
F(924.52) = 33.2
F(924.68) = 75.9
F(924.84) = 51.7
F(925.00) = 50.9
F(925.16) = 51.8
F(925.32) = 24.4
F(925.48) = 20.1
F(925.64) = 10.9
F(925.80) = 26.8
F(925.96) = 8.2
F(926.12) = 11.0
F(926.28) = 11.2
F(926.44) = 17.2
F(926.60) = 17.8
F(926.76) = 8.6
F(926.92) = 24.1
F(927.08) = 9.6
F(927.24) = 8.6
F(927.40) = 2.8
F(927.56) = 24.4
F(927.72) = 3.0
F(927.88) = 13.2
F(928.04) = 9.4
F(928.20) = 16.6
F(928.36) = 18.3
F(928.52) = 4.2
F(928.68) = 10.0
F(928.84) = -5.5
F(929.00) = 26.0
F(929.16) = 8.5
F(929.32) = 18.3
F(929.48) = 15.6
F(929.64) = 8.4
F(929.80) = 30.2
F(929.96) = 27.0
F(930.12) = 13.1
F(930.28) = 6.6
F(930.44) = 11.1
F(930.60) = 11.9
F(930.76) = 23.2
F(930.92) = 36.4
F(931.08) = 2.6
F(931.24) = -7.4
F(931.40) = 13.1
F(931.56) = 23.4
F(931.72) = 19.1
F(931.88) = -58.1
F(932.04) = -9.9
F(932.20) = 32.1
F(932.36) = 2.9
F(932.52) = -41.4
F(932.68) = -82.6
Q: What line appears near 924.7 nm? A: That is H-gamma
